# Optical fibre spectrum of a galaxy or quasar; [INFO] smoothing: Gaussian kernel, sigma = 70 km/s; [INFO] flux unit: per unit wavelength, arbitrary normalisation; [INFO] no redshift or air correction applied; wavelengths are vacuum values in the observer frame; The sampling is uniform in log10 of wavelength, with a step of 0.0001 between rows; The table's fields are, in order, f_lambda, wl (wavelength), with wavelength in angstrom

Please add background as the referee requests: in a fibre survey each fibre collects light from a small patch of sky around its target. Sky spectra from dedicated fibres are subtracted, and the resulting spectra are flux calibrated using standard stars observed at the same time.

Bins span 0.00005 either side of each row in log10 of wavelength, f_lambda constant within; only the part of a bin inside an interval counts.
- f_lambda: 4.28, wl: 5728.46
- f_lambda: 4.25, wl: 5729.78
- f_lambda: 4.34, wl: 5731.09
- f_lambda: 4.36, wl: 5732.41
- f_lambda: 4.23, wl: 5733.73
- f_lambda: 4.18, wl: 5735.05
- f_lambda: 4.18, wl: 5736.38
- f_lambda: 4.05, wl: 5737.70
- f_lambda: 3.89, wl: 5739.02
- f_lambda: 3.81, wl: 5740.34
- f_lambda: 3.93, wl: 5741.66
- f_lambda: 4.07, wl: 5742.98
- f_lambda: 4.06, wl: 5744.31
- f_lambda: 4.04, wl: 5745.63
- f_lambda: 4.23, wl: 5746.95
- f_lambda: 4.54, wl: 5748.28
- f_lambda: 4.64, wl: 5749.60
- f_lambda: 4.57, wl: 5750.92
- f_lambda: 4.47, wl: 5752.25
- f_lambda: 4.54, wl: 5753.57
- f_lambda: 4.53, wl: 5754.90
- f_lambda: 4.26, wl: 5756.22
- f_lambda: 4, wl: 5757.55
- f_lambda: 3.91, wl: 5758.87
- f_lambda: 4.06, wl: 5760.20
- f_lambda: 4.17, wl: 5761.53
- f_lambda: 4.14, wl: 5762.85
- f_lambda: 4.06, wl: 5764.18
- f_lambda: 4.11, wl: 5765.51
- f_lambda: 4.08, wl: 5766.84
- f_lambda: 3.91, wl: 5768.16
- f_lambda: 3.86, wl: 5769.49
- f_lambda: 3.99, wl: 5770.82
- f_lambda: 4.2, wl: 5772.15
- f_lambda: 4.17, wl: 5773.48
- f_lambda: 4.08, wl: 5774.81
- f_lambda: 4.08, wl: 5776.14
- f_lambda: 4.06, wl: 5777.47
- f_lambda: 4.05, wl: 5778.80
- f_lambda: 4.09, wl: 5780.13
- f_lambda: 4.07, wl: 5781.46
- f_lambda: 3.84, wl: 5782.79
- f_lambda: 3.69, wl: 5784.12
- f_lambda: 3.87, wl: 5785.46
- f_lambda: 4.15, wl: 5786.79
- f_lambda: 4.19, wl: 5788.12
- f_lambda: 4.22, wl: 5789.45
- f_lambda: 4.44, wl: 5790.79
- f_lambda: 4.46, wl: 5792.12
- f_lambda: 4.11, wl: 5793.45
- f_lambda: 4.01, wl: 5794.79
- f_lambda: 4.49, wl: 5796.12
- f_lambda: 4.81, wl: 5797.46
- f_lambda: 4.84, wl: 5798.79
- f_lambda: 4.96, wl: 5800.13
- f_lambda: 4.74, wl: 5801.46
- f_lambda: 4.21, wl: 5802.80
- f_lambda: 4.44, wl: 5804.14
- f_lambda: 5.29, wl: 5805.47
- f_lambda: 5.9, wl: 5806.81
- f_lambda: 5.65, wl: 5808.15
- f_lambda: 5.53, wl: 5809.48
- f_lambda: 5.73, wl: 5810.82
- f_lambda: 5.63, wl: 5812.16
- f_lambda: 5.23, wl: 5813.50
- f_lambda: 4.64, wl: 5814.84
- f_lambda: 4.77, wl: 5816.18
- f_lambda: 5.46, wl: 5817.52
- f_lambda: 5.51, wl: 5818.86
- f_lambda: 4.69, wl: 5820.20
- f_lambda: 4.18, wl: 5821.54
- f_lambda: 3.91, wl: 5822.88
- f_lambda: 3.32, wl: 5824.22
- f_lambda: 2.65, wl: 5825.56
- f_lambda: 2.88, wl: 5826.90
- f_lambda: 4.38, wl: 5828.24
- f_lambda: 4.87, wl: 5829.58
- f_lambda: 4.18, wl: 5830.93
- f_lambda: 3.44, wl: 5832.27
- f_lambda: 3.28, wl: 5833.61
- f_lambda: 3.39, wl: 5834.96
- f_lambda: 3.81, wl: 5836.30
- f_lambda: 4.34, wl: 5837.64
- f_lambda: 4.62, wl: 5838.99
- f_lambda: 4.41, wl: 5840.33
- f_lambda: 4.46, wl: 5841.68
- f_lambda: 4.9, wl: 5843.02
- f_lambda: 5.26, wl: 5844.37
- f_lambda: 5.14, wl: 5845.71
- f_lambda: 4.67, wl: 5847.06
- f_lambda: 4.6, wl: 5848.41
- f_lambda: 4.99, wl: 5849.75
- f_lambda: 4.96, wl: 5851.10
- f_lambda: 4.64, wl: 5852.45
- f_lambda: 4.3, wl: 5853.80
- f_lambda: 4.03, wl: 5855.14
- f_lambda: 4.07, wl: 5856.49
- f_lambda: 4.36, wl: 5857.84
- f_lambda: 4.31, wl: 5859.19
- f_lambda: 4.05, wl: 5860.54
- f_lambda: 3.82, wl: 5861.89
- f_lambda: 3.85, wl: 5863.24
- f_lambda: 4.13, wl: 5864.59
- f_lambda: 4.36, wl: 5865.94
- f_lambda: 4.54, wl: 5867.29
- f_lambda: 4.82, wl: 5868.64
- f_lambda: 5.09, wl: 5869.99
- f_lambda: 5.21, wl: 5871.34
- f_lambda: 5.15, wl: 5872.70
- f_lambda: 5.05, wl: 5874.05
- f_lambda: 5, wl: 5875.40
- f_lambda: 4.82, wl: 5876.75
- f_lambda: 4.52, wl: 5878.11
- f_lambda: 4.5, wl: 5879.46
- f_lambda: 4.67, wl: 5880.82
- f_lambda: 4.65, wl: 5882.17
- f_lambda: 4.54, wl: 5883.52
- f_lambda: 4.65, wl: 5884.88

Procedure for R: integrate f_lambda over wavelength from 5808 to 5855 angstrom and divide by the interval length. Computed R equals 4.51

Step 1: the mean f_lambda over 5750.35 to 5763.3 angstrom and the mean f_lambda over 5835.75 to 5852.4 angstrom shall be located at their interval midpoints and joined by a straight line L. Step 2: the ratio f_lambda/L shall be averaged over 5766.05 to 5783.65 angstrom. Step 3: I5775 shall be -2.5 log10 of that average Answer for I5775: 0.08 mag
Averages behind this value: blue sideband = 4.26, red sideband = 4.68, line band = 4.03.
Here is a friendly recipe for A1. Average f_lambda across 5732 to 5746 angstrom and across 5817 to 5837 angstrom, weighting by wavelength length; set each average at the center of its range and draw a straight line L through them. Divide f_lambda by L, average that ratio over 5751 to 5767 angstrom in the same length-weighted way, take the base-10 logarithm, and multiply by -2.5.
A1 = -0.04 mag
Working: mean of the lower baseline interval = 4.07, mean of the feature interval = 4.21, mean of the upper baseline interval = 3.99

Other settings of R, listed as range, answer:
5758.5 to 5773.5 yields 4.05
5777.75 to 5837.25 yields 4.41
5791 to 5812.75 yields 4.91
